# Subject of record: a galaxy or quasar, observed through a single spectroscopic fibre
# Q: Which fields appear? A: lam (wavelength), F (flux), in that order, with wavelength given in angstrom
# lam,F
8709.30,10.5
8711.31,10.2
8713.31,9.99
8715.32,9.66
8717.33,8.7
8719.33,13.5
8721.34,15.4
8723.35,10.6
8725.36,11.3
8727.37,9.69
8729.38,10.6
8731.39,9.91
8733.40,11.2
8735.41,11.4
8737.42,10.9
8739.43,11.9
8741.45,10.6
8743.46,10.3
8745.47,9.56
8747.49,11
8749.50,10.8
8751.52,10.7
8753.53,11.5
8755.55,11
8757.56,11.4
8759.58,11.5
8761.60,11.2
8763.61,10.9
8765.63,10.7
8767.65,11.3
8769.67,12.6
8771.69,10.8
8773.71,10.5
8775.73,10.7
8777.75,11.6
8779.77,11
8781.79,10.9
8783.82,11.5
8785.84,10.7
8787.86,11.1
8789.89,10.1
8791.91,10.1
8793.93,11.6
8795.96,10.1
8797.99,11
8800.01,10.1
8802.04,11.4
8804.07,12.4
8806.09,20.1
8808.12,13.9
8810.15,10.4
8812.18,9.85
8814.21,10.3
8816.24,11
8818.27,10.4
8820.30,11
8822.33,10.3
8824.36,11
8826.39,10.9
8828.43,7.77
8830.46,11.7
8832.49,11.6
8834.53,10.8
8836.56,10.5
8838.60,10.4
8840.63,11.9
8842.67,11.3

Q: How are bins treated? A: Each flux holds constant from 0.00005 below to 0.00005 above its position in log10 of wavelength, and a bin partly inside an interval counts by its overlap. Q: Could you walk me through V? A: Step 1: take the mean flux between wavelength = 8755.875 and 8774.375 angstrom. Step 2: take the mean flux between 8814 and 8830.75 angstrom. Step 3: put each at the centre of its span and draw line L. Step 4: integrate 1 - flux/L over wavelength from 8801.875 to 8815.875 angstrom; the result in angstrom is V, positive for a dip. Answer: -2.6 angstrom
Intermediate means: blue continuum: 11.2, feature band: 12.6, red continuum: 10.4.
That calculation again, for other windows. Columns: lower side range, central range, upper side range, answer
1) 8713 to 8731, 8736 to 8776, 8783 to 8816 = 0.9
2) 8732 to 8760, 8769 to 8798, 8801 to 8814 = 2.8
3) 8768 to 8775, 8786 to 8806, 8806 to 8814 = 1.2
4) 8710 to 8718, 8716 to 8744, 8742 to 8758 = -2.7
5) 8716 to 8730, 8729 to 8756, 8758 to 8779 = 1.2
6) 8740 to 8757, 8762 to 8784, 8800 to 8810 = 1.6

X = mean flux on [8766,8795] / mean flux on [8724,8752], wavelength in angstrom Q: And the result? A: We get 1.0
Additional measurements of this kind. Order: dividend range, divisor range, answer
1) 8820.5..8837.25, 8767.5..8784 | 0.95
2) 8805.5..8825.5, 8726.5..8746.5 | 1.10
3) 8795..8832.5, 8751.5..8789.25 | 1.02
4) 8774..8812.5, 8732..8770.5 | 1.04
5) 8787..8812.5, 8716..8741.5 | 1.05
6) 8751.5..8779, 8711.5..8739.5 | 1.02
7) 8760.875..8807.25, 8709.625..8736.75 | 1.05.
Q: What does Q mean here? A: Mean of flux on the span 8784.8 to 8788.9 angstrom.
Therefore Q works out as 10.9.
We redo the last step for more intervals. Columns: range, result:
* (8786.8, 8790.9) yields 10.6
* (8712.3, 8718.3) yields 9.46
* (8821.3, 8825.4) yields 10.7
